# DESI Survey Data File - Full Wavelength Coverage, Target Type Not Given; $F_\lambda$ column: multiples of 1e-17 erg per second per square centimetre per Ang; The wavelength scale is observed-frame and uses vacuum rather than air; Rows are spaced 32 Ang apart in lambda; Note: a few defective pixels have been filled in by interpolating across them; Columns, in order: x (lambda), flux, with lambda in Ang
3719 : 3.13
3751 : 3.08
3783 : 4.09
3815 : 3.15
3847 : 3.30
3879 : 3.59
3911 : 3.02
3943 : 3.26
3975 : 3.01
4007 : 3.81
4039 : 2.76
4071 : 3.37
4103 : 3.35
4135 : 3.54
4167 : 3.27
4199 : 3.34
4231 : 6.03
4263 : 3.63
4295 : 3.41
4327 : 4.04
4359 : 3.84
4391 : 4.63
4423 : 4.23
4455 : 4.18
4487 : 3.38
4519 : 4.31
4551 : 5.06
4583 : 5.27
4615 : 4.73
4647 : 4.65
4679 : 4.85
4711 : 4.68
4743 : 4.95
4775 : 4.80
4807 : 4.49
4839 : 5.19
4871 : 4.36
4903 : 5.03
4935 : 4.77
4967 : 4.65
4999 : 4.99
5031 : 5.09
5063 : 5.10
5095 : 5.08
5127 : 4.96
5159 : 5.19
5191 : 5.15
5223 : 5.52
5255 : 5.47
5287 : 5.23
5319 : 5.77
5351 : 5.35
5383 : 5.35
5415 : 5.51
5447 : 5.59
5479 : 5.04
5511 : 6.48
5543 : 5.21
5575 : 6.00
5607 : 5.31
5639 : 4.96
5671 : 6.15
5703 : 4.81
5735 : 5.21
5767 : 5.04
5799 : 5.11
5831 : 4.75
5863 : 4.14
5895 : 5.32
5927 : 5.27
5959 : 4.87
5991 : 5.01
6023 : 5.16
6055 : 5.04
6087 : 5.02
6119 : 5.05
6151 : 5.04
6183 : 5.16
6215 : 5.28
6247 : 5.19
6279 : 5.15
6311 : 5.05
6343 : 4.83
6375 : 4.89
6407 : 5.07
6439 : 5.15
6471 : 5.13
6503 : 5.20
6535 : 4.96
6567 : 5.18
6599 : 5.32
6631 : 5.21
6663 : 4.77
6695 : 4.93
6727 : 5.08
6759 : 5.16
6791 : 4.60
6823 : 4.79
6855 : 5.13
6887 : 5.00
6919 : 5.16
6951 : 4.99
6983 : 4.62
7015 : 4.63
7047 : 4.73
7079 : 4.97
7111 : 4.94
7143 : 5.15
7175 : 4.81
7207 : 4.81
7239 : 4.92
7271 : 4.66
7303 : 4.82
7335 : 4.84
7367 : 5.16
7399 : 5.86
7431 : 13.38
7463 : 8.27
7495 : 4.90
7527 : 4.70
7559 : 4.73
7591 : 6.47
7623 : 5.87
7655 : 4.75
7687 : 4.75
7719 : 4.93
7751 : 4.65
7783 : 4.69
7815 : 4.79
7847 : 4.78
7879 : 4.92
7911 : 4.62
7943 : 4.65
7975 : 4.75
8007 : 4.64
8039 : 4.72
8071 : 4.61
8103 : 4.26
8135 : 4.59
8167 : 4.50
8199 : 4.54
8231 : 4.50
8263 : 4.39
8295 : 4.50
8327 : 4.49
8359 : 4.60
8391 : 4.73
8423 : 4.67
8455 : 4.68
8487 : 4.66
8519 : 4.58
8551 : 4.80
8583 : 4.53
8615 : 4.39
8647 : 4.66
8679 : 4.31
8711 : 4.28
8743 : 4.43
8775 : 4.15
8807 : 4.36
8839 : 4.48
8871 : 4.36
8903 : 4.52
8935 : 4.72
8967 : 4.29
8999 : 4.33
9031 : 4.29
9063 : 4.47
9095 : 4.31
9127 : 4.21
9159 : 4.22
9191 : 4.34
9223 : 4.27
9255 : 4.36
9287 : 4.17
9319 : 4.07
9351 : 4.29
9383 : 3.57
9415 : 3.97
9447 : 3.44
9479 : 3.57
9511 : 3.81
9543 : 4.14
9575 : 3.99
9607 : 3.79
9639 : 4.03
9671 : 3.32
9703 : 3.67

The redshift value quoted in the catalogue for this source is 0.13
